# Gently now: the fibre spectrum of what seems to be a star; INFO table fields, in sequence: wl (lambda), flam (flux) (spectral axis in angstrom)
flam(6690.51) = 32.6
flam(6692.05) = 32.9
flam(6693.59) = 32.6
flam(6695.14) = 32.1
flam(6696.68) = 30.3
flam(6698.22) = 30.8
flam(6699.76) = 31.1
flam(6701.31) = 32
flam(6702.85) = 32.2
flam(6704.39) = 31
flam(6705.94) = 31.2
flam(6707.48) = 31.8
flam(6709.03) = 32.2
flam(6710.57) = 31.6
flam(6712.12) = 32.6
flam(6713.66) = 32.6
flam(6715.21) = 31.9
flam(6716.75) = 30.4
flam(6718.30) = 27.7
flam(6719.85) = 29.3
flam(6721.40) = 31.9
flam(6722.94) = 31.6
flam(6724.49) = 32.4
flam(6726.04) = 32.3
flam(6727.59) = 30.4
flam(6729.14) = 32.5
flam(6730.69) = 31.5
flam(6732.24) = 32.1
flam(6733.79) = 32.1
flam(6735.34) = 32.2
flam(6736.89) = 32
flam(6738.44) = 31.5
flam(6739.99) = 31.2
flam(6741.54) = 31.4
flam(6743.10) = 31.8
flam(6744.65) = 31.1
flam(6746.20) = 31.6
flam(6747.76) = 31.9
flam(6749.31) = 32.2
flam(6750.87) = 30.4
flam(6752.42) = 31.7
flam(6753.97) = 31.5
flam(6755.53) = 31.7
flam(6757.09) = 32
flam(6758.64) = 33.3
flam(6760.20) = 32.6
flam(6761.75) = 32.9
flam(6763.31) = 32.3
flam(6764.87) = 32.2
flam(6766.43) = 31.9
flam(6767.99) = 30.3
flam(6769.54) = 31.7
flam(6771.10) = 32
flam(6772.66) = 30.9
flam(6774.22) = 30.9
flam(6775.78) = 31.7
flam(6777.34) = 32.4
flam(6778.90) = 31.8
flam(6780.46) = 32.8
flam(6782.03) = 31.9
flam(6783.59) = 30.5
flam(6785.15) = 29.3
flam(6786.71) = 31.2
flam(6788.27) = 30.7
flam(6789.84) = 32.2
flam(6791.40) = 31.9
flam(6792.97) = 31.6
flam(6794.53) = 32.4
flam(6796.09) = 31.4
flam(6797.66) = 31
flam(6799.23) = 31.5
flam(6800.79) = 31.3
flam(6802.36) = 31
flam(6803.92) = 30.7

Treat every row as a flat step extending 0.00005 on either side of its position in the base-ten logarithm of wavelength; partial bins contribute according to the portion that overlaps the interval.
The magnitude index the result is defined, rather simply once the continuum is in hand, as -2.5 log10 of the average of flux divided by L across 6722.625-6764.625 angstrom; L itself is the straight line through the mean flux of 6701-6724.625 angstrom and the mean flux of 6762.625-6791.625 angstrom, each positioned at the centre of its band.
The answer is -0.01 mag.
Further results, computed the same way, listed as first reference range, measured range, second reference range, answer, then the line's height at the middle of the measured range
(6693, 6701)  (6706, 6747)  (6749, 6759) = 0.001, 31.6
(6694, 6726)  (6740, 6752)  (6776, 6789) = -0.004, 31.4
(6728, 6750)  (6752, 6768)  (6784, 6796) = -0.018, 31.6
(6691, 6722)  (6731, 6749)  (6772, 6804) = -0.011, 31.4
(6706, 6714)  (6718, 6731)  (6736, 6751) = 0.023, 31.8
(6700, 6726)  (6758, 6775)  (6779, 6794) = -0.018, 31.4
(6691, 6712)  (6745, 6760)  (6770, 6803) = -0.009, 31.5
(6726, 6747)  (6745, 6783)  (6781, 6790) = -0.021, 31.2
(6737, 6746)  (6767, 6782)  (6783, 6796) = -0.010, 31.3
